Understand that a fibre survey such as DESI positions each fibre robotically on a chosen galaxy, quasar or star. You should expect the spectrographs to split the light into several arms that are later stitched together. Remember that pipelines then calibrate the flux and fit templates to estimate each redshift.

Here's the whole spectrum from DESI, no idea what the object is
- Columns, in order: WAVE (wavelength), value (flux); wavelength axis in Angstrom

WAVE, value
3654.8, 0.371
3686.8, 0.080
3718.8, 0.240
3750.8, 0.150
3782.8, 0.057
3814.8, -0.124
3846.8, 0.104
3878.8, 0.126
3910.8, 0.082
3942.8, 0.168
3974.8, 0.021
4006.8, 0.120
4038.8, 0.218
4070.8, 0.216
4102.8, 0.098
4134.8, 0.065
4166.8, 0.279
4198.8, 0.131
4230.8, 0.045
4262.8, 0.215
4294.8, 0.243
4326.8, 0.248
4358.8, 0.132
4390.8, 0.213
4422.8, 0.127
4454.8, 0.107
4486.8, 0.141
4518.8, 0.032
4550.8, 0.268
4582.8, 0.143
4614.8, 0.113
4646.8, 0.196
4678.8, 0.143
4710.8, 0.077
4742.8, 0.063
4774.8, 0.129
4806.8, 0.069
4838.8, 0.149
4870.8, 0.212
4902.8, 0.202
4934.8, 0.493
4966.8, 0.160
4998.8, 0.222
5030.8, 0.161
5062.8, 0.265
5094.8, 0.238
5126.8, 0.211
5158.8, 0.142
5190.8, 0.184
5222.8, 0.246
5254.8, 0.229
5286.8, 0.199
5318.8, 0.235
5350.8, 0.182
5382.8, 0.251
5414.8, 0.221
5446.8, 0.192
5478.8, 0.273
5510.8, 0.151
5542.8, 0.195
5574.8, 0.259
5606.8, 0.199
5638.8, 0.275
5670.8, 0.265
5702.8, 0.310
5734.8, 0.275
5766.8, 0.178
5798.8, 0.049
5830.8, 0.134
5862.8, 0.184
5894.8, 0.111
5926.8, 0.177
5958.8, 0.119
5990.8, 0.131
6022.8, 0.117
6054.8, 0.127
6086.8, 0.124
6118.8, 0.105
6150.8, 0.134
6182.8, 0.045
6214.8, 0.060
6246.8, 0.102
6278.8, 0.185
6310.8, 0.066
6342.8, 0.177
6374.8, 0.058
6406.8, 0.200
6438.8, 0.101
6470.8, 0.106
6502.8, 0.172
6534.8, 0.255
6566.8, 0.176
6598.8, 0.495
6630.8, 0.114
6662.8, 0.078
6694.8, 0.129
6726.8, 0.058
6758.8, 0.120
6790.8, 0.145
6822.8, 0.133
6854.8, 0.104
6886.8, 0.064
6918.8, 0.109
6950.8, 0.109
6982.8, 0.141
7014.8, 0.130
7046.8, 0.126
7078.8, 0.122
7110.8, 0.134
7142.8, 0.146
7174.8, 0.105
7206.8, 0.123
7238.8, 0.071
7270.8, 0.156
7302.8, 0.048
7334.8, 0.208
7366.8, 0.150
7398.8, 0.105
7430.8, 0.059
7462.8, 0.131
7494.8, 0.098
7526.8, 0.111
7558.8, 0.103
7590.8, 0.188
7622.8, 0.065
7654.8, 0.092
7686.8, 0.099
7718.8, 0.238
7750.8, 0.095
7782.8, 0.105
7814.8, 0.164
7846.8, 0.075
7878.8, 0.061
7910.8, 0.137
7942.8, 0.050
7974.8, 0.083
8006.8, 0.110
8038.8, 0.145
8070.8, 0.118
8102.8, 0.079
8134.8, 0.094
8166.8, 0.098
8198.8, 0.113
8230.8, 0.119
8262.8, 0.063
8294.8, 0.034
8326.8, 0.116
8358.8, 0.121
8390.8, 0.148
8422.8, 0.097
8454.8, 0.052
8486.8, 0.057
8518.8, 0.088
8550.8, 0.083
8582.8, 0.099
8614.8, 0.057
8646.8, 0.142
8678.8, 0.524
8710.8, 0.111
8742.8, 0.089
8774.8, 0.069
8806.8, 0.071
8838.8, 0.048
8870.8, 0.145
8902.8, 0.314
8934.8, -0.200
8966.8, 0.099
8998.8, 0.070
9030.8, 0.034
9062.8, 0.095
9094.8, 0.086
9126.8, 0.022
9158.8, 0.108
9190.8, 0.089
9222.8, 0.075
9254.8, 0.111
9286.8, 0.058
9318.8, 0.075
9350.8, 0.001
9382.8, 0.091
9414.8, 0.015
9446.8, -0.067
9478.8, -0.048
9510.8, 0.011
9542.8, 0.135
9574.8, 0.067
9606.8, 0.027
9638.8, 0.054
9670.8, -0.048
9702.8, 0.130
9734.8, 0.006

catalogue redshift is 0.320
